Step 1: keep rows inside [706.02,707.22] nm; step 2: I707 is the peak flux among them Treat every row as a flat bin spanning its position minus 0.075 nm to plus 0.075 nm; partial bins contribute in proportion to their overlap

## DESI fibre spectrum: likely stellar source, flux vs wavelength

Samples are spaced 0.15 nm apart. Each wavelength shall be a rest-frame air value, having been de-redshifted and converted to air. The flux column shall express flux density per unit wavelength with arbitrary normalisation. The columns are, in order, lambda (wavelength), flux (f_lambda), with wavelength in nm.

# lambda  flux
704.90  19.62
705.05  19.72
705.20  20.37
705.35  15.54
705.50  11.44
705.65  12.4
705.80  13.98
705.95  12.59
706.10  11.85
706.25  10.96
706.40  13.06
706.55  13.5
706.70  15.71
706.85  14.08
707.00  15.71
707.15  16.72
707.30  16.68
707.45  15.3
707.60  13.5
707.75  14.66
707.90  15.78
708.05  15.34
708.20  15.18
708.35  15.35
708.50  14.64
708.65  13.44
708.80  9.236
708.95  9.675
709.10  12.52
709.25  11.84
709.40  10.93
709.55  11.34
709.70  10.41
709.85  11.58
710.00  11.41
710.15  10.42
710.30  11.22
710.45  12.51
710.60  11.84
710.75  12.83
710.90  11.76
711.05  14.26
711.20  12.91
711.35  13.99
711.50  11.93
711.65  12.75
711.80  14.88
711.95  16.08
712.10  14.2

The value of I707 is 16.72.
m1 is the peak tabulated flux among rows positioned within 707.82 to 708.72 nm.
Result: 15.78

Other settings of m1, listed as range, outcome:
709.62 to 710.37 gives 11.58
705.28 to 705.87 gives 15.54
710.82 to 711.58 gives 14.26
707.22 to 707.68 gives 16.68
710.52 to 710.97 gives 12.83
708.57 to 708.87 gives 13.44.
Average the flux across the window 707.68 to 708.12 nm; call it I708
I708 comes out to 15.3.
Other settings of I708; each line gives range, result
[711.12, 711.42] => 13.5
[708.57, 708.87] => 11.4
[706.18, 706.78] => 13.3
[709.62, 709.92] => 11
